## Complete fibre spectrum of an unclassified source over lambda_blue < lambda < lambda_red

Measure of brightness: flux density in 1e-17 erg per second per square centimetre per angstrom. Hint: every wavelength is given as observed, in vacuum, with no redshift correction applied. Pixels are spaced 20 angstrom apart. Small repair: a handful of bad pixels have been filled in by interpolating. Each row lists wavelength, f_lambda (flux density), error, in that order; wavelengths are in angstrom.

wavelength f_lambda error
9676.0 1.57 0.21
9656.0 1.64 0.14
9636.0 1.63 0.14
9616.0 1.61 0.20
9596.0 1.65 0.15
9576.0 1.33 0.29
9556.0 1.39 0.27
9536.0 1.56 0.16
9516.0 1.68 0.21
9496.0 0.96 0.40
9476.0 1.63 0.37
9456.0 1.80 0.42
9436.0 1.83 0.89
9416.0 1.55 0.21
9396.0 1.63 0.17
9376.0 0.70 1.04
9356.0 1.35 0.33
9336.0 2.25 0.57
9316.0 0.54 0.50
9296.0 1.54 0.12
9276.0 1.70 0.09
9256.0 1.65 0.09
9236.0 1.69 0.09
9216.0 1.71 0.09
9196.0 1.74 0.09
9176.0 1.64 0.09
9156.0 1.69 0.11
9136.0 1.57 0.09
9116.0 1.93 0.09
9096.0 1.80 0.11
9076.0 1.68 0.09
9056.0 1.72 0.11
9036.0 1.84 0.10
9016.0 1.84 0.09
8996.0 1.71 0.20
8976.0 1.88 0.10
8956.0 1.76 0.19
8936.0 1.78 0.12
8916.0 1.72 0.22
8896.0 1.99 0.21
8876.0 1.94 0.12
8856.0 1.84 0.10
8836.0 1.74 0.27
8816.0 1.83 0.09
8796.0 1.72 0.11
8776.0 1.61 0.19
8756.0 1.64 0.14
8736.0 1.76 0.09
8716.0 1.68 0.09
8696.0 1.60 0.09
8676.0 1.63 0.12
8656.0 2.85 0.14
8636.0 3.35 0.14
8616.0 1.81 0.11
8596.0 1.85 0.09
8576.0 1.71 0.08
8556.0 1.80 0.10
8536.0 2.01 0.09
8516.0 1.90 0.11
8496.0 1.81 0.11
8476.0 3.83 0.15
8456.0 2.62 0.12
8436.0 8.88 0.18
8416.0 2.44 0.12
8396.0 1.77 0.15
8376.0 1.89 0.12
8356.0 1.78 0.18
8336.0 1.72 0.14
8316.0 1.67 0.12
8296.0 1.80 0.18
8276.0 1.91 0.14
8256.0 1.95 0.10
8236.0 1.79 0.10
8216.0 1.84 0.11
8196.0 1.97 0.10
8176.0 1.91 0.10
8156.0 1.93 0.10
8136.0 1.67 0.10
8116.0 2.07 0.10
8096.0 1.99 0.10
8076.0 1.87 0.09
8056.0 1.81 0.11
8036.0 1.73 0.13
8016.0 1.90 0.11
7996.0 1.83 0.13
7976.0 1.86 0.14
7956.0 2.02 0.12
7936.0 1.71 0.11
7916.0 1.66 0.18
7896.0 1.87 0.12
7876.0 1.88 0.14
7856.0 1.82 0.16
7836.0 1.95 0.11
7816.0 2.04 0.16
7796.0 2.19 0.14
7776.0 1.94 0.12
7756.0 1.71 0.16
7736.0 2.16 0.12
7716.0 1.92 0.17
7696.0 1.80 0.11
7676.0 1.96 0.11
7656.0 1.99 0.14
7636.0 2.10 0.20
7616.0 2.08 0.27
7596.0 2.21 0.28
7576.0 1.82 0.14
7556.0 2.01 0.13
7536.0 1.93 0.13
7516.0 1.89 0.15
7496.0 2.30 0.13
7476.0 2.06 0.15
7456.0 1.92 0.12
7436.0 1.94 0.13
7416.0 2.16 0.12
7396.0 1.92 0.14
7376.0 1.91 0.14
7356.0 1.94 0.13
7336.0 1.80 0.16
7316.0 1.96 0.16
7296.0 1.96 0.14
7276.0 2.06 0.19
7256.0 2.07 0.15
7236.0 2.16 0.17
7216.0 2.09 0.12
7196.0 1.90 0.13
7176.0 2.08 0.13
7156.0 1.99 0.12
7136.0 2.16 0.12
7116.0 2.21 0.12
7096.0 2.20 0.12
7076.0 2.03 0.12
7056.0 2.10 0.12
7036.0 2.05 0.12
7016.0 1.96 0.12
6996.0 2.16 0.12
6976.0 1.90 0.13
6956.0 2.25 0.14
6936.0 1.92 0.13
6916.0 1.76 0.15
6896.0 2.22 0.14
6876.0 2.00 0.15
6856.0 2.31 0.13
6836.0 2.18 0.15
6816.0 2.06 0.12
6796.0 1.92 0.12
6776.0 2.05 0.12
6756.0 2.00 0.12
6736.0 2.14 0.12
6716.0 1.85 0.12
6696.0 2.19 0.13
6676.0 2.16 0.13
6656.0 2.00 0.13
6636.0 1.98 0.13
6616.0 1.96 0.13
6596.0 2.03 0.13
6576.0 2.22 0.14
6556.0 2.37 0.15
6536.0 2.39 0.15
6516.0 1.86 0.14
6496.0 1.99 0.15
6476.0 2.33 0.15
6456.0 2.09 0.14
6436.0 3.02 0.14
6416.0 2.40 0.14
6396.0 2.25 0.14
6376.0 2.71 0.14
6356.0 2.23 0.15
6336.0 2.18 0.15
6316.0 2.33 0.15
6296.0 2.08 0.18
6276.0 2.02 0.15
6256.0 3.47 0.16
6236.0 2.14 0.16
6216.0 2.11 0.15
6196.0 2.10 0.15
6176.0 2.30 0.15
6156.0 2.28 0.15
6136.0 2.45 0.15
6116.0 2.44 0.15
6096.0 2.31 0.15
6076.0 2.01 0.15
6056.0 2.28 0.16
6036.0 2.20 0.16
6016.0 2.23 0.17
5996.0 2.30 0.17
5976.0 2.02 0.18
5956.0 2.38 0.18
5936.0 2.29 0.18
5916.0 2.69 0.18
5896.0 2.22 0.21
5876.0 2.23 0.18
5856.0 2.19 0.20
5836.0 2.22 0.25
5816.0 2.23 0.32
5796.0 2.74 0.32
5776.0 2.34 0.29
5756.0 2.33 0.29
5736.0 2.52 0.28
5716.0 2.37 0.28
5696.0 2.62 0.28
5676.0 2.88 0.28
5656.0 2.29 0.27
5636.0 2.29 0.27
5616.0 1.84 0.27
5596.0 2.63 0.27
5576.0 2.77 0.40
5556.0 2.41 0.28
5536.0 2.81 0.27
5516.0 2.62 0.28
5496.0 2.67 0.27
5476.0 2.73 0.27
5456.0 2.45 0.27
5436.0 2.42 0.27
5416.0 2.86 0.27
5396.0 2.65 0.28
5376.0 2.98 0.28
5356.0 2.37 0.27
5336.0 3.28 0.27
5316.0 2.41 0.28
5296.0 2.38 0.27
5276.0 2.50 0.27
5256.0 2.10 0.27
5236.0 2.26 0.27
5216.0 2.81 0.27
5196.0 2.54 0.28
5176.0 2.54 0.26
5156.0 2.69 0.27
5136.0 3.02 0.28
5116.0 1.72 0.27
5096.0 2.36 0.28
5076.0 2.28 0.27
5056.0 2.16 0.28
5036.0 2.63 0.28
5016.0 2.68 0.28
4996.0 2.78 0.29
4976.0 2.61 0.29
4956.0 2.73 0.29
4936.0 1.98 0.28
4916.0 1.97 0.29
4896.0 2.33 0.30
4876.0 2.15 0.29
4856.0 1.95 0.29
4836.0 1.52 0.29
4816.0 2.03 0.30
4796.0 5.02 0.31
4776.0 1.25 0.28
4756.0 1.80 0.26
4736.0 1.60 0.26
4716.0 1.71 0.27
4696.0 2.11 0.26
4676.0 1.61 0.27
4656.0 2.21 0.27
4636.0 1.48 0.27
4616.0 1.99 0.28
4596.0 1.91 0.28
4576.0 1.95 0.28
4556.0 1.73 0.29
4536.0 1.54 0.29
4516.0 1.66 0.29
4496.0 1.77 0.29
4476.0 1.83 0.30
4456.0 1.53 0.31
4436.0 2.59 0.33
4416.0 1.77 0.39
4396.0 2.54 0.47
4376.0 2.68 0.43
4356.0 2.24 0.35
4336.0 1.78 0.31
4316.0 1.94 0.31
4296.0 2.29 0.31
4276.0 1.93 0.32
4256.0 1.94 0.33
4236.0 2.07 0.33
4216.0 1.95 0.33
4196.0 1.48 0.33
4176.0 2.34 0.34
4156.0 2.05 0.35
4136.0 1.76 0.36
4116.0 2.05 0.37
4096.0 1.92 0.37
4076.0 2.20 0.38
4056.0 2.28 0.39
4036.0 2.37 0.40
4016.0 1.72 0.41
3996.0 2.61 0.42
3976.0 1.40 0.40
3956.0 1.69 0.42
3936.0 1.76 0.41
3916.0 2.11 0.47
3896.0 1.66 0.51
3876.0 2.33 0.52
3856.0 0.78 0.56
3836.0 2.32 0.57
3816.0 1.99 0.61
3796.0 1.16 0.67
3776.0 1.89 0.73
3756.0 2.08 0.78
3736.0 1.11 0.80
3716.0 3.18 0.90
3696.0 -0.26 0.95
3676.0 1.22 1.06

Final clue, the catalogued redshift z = 0.286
